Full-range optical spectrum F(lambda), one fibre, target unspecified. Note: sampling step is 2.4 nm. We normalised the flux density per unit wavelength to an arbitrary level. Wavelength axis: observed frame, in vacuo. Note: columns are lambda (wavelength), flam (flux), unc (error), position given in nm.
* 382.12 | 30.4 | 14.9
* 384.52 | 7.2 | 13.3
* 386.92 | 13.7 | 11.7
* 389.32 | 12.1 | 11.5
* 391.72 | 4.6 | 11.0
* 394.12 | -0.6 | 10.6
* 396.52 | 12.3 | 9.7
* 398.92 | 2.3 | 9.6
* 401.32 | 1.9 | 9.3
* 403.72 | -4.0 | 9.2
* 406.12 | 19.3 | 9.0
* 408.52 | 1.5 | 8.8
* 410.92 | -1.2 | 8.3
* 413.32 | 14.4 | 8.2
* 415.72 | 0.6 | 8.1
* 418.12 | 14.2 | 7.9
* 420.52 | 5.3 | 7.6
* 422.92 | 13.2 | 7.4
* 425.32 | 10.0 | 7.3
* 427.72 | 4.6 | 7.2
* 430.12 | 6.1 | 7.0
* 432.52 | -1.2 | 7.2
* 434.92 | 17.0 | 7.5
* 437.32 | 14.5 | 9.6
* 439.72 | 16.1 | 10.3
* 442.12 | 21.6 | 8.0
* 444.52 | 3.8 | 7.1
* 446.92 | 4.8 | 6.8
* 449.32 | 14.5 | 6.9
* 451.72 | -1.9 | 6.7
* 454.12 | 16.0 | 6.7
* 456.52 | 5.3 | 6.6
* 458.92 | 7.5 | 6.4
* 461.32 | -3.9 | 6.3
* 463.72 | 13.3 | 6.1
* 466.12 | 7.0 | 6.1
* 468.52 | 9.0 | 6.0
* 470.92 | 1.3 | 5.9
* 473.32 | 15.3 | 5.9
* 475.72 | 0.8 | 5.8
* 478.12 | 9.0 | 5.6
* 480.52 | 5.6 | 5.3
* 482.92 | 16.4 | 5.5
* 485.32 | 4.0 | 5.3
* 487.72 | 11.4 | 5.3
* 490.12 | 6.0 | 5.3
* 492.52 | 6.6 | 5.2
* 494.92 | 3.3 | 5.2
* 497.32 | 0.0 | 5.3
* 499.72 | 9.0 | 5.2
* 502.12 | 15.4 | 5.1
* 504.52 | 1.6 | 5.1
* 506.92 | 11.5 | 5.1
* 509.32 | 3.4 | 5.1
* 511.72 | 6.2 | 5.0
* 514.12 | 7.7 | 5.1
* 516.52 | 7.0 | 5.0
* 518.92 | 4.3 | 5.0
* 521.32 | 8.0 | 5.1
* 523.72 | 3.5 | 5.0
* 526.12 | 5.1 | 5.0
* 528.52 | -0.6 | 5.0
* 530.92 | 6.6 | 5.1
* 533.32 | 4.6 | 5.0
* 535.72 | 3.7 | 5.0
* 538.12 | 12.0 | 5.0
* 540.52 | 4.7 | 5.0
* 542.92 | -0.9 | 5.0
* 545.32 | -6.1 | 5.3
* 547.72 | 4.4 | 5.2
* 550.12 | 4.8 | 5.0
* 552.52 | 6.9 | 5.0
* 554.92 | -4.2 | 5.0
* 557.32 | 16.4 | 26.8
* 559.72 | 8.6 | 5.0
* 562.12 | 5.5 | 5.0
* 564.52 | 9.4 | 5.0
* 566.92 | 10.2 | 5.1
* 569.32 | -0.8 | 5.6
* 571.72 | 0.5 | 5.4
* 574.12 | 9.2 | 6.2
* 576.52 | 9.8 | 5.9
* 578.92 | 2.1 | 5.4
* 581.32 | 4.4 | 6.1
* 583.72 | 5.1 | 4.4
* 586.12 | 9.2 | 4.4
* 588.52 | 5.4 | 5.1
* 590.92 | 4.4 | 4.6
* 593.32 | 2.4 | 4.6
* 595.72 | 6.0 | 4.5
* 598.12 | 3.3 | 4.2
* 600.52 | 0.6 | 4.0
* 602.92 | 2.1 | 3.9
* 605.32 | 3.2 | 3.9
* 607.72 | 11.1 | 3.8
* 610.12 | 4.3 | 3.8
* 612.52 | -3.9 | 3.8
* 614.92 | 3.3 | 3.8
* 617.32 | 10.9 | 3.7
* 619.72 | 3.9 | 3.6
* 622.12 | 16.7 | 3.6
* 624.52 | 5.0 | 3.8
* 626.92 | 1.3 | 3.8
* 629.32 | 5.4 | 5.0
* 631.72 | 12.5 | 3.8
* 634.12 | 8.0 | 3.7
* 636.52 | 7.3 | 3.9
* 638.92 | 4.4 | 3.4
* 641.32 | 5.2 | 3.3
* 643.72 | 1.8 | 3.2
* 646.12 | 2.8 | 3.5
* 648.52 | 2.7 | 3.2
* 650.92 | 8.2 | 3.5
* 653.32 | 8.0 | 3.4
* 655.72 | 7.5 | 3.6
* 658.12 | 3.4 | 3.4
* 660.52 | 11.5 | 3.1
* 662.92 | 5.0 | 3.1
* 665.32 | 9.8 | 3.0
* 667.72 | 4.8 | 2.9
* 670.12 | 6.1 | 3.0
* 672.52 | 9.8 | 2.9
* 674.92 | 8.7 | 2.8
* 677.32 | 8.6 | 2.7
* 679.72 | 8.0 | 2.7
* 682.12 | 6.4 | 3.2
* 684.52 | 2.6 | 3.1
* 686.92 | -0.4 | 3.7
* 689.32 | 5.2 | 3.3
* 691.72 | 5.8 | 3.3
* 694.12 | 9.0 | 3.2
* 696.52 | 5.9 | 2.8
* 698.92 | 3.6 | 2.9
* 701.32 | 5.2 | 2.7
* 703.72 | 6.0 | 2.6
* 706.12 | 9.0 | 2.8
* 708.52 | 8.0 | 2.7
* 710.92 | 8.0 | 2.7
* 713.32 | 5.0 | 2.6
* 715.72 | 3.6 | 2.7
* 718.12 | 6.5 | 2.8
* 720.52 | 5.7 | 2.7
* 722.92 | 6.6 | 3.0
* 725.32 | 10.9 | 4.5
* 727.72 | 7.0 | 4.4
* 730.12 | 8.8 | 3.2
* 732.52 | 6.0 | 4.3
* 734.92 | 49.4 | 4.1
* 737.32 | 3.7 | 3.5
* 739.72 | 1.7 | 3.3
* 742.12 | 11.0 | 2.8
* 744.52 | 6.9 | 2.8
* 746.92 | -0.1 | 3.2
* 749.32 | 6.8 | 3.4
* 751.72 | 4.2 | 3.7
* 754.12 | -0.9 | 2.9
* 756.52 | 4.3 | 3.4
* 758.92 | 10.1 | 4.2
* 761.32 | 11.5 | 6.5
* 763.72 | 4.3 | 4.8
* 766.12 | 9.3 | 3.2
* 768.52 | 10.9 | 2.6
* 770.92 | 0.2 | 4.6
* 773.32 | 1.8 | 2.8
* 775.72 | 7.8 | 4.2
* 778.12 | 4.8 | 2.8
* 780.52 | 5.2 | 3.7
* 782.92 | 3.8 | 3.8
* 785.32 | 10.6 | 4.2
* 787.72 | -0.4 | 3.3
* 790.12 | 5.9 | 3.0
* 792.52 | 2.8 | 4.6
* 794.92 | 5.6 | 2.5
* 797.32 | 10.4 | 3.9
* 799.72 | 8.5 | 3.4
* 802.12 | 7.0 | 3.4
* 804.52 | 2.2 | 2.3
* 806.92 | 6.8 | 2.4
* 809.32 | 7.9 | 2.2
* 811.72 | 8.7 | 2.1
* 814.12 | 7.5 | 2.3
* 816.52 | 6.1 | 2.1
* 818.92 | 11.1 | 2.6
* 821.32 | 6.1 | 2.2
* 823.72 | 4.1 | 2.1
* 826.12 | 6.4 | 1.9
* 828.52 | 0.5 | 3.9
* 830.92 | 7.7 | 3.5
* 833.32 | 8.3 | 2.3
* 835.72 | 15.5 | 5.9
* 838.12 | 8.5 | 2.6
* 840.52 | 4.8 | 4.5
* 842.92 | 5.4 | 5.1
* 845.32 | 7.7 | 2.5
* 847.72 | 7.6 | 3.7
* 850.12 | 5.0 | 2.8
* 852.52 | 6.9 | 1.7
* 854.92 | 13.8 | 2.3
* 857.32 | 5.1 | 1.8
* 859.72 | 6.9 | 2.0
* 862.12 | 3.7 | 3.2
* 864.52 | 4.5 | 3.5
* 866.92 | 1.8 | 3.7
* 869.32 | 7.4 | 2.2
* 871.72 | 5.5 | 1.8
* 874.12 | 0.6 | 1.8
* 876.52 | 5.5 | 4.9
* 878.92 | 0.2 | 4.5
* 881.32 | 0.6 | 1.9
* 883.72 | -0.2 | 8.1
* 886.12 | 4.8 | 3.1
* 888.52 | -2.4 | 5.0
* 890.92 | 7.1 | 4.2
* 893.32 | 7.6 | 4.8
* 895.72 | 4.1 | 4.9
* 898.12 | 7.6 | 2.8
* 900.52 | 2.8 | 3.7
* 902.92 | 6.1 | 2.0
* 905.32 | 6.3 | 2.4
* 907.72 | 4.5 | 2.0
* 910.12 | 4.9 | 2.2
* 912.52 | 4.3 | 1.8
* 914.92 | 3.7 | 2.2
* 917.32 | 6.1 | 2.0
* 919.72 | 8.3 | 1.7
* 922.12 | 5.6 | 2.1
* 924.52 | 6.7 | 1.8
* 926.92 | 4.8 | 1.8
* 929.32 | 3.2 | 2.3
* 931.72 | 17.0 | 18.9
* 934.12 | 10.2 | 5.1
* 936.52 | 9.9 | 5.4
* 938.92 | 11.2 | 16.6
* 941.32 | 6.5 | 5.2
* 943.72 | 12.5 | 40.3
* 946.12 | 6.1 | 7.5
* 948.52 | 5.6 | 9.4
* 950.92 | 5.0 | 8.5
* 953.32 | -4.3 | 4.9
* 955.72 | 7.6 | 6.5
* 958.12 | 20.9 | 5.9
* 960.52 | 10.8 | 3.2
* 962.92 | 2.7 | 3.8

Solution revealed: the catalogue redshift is 0.970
